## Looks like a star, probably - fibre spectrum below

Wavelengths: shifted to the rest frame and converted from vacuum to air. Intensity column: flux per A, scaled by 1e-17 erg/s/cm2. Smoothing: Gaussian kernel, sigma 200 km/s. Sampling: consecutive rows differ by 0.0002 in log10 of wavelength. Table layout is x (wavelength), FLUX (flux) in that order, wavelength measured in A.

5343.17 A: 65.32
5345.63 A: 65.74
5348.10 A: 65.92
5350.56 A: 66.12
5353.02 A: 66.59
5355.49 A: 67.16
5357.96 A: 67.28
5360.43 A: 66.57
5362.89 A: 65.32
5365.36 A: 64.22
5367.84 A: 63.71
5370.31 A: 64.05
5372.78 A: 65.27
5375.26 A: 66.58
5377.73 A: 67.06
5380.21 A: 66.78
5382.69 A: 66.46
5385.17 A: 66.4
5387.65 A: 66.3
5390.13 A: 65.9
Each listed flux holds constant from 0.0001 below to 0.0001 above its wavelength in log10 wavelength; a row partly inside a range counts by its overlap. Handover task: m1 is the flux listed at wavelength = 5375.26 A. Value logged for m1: 66.58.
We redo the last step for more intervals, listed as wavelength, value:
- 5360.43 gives 66.57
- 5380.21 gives 66.78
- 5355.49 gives 67.16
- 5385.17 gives 66.4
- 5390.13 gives 65.9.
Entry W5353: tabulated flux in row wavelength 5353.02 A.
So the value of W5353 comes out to 66.59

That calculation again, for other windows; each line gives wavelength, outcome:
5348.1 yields 65.92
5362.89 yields 65.32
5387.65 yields 66.3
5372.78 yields 65.27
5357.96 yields 67.28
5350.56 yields 66.12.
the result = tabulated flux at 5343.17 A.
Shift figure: 65.32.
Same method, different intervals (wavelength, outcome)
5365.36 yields 64.22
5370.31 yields 64.05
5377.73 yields 67.06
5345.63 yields 65.74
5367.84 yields 63.71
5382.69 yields 66.46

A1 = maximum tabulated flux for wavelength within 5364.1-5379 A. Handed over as 67.06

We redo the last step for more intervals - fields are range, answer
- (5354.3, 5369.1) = 67.28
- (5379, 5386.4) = 66.78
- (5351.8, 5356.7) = 67.16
